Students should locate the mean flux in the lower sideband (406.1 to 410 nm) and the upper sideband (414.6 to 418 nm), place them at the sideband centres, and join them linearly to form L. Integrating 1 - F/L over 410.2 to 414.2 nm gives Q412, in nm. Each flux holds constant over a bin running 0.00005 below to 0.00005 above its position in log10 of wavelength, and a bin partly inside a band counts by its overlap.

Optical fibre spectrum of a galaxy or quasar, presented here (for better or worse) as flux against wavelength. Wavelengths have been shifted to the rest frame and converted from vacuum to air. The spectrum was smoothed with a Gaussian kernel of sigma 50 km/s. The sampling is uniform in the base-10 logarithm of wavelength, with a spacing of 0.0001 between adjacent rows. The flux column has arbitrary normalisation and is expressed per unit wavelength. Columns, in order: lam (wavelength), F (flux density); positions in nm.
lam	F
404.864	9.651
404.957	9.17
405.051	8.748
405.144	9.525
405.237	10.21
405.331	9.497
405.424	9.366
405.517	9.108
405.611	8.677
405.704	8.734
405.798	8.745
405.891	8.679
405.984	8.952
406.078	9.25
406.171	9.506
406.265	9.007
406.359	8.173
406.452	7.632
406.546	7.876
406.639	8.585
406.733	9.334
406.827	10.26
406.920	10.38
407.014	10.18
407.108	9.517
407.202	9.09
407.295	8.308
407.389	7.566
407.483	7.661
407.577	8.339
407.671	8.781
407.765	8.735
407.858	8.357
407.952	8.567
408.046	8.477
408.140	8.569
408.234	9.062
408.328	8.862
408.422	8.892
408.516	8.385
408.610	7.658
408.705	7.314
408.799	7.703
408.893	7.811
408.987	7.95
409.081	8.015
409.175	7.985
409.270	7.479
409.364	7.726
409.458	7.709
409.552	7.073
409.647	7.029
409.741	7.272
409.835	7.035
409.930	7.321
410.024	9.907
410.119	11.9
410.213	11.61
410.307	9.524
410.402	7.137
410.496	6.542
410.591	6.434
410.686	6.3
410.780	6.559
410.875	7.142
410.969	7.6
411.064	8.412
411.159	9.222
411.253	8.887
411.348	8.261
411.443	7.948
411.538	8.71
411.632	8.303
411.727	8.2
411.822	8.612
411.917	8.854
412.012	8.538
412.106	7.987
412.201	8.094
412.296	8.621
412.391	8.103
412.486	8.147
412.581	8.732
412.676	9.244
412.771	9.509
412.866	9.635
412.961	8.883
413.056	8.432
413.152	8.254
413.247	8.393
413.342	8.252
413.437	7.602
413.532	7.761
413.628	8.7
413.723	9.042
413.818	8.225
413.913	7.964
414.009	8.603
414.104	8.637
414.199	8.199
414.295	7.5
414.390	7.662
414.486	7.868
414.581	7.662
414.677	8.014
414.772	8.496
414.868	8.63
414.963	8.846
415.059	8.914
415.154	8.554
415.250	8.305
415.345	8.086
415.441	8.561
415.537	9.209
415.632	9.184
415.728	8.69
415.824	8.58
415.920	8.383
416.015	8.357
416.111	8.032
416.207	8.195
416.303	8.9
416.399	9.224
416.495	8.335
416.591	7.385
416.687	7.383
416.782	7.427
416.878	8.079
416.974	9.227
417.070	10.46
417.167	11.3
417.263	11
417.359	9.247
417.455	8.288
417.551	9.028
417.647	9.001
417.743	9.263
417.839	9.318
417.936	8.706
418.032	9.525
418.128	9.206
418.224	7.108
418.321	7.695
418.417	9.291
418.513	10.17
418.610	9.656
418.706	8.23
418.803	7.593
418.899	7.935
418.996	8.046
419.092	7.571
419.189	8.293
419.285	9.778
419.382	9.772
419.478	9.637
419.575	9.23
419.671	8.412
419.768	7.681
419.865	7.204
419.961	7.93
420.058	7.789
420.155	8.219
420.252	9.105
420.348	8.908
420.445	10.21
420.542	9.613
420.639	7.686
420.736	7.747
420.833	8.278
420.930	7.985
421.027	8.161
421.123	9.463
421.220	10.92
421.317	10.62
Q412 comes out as 0.118 nm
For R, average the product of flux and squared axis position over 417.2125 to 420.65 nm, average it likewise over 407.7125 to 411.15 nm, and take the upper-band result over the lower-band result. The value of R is 1.14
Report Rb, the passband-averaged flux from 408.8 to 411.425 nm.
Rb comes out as 7.99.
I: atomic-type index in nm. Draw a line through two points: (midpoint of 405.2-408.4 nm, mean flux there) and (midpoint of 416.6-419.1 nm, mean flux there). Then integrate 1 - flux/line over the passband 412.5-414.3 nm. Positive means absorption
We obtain 0.07 nm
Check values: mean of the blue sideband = 8.88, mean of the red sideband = 8.84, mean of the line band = 8.52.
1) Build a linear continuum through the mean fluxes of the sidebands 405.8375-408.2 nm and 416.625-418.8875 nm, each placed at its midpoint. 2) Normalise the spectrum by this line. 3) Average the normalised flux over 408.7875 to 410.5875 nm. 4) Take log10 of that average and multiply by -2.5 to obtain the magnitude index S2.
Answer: 0.09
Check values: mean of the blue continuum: 8.79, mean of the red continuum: 8.94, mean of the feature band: 8.11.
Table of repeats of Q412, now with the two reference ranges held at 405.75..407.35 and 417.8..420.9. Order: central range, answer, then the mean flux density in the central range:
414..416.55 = 0.09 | 8.43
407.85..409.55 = 0.16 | 8.11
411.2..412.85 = 0.06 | 8.54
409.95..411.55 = 0.10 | 8.33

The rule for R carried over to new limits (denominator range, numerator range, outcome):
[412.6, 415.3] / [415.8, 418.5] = 1.06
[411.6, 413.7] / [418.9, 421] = 1.04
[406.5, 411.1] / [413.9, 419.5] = 1.09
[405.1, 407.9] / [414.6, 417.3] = 1.02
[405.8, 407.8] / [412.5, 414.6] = 0.98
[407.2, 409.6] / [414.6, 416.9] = 1.07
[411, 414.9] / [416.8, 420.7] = 1.08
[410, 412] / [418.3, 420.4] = 1.07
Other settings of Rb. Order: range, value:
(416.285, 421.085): 8.71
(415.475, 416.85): 8.38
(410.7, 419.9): 8.53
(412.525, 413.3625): 8.82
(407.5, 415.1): 8.26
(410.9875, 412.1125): 8.49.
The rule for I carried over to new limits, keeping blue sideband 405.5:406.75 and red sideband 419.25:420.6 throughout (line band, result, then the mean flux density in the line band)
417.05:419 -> -0.06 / 9.05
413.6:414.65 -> 0.07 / 8.17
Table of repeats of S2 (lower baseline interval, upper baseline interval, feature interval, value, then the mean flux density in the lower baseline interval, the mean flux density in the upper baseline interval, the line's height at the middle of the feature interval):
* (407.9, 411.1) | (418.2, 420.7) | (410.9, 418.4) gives -0.032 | 8.03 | 8.58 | 8.31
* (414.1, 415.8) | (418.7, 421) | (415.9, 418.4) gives -0.047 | 8.39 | 8.45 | 8.42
